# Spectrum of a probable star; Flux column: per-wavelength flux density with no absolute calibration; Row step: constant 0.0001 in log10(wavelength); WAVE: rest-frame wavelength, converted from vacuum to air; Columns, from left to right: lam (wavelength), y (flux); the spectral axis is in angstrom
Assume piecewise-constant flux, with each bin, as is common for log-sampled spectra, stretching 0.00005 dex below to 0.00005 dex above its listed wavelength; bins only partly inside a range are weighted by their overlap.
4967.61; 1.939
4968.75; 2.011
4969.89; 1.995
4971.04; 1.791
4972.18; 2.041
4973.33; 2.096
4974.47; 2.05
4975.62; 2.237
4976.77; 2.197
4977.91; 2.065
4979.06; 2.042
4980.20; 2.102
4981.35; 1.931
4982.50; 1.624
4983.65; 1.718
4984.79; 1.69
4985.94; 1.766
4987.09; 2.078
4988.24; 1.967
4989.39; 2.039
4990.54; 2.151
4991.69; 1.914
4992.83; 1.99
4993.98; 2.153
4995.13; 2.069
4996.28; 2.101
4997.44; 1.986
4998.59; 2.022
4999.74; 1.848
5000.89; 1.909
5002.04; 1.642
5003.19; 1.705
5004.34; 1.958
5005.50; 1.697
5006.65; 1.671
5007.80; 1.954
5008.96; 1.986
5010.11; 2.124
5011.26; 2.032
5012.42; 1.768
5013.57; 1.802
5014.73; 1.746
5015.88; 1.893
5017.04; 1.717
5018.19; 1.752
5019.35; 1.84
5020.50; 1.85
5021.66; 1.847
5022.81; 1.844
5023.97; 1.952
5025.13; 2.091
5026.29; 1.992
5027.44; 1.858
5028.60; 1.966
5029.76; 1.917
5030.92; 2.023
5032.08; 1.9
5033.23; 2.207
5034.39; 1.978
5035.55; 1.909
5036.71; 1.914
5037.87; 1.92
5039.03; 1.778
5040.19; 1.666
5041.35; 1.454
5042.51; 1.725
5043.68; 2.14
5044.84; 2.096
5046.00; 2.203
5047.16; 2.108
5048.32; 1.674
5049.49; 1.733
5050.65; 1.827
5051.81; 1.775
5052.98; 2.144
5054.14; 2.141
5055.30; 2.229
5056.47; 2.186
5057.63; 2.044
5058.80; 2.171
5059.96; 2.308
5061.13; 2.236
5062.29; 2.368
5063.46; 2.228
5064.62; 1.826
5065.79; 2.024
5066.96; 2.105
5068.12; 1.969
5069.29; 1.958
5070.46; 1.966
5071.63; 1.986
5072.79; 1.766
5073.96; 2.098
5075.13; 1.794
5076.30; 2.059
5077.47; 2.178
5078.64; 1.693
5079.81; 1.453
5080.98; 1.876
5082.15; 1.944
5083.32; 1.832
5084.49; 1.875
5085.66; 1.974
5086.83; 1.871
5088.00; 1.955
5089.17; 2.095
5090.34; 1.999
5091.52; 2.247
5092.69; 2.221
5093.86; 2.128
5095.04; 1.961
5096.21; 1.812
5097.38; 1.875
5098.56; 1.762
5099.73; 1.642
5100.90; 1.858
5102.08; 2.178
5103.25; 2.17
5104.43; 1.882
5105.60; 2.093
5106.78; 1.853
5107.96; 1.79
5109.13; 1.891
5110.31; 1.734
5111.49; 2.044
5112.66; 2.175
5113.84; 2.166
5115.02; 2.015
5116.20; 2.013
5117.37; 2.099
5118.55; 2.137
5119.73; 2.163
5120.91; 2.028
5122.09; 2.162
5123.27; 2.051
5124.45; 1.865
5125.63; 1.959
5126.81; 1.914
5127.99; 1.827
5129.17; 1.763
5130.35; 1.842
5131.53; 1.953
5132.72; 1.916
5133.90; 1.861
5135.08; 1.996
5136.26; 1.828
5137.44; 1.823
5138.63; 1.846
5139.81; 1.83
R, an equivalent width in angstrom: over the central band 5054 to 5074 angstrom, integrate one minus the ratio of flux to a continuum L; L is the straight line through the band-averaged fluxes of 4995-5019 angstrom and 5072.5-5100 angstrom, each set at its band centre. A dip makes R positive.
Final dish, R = -1.9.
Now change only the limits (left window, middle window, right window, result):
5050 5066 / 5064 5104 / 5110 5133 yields 2.3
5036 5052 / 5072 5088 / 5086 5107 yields 0.5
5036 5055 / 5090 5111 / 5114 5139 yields -0.1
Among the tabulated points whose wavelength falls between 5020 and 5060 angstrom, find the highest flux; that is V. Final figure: 2.308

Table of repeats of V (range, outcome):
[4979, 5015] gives 2.153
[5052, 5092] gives 2.368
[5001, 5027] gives 2.124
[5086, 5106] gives 2.247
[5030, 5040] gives 2.207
